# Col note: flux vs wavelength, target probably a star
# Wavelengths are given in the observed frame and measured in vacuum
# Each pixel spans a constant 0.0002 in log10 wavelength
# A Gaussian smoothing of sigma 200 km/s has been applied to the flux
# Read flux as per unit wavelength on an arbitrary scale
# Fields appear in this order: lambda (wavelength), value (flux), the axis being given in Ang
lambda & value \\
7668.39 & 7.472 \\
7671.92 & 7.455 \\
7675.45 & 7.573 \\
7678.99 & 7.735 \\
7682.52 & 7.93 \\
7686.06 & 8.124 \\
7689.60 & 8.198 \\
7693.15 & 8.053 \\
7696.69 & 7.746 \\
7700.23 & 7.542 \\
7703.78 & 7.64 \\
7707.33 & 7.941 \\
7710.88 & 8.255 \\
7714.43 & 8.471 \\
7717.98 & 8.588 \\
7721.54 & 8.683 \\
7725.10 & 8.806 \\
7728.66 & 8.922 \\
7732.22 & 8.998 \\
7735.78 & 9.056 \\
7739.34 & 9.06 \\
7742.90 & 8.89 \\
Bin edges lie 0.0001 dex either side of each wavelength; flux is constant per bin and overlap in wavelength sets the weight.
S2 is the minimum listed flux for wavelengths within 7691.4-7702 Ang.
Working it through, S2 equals 7.542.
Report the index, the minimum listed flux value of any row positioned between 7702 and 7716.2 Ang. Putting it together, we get 7.64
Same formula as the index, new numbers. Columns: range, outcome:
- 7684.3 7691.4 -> 8.124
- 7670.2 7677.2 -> 7.455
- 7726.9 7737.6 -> 8.922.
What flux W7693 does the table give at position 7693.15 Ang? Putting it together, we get 8.053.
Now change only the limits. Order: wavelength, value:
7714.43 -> 8.471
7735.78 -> 9.056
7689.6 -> 8.198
